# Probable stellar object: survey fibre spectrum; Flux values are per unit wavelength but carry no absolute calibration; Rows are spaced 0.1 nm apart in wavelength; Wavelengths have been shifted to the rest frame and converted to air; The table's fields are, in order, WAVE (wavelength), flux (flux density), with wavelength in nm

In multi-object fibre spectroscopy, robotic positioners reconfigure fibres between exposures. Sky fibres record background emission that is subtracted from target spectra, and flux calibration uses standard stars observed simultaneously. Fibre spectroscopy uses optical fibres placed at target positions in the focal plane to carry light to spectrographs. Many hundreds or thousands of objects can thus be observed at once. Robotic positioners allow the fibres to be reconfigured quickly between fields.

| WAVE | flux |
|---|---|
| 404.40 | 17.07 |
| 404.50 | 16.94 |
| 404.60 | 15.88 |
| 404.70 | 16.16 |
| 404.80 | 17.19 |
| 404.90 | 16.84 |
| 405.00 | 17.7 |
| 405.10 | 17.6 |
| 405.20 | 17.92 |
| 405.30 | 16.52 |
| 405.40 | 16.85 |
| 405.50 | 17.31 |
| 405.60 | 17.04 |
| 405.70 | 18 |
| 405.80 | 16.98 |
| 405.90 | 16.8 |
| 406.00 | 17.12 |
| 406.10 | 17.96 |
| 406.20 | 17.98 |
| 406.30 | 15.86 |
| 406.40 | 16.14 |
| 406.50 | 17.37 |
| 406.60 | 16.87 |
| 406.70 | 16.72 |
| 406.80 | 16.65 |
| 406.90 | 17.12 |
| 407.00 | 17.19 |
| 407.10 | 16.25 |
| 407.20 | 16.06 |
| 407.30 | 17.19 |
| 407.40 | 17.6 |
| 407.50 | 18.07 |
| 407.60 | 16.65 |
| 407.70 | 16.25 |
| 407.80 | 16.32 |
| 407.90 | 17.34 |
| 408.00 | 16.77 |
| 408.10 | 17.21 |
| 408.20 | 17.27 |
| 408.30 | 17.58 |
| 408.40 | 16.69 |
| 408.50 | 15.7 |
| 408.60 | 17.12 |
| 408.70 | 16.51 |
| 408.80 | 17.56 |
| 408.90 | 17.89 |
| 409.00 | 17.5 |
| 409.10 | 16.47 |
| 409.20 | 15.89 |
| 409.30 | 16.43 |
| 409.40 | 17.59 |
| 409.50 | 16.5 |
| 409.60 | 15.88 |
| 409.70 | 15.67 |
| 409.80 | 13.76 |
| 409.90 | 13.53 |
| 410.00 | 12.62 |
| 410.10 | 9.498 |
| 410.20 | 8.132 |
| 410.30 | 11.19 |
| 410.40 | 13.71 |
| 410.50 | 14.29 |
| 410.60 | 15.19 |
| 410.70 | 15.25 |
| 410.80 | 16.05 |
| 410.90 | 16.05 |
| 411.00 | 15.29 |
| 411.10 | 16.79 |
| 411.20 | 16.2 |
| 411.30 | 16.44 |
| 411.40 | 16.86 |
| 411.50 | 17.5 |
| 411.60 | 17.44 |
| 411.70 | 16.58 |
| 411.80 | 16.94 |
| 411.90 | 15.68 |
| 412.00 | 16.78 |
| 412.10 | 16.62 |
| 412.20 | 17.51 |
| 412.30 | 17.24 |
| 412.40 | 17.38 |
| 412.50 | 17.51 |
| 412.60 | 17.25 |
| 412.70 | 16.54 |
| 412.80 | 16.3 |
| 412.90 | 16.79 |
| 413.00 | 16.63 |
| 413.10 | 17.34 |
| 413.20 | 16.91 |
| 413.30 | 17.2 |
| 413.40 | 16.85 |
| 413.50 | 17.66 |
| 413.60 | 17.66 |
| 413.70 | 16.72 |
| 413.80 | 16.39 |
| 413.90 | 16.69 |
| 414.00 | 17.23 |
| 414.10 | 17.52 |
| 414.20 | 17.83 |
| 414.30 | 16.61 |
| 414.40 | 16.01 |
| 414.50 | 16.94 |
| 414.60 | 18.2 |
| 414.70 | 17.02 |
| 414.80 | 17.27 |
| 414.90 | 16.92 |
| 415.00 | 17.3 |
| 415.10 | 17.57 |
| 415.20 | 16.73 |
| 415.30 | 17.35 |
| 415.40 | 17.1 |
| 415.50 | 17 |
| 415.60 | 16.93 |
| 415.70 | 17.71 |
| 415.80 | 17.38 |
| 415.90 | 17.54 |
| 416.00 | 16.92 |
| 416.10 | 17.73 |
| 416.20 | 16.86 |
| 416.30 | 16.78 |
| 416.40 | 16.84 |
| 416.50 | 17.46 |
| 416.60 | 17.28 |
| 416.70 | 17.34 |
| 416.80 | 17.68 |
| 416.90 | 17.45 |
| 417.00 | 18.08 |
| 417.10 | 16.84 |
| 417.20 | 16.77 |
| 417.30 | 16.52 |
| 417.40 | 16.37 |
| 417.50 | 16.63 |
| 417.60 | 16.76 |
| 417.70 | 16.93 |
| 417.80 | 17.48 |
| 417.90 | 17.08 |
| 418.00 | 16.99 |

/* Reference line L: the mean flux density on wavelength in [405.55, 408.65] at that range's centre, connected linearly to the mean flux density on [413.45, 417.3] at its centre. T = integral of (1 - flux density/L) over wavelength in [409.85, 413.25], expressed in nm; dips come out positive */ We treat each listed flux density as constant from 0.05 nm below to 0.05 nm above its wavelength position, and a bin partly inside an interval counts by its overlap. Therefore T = 0.29 nm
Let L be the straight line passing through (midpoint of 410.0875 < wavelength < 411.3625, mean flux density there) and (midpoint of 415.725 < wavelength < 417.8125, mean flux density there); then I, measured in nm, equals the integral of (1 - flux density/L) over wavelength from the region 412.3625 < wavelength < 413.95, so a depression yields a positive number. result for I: -0.16 nm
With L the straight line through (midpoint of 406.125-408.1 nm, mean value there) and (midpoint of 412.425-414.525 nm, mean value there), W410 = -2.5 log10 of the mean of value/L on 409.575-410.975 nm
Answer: 0.24 mag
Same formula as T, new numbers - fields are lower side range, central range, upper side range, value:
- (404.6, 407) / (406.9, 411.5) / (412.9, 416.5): 0.33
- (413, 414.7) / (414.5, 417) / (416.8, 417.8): -0.03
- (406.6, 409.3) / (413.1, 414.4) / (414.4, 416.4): 0.00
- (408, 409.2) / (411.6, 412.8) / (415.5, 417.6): 0.01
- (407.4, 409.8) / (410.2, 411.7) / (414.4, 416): 0.14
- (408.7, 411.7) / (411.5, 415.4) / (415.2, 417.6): -0.18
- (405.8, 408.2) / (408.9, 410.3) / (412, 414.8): 0.20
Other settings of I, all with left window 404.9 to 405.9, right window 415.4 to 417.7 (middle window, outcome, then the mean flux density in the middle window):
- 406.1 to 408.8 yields 0.055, 16.9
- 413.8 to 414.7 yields 0.004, 17.1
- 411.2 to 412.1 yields 0.024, 16.7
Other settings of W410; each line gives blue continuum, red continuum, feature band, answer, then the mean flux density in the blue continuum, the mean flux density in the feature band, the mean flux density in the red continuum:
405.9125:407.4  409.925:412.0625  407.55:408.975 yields -0.05 mag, 16.9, 16.9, 15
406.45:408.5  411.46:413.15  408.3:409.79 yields 0.02 mag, 16.9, 16.6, 16.9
